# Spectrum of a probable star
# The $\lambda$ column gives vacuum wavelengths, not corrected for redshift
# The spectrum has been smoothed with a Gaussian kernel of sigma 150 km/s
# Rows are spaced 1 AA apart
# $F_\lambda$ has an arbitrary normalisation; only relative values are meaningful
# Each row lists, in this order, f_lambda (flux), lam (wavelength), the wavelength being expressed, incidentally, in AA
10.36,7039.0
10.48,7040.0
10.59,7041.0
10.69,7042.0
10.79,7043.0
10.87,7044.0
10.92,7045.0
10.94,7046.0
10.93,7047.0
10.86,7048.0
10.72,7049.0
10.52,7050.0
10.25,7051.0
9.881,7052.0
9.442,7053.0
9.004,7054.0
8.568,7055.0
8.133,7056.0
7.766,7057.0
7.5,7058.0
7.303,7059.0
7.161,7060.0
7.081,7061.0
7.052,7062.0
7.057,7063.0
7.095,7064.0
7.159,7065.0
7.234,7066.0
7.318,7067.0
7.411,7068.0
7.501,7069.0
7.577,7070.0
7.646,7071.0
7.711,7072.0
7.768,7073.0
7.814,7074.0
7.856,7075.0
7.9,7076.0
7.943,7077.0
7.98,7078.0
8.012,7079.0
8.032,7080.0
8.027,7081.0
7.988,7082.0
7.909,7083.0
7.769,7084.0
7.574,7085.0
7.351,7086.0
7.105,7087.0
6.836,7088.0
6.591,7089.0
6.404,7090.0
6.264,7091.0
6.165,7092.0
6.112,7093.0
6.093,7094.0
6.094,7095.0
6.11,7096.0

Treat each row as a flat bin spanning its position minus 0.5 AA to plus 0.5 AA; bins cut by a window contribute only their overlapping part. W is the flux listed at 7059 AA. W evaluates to 7.303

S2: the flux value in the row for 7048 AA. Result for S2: 10.86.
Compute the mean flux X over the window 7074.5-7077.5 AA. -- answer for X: 7.9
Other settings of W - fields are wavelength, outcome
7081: 8.027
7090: 6.404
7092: 6.165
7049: 10.72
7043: 10.79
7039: 10.36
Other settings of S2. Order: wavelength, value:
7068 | 7.411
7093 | 6.112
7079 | 8.012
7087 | 7.105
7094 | 6.093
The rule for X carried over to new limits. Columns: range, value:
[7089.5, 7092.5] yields 6.28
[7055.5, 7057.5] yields 7.95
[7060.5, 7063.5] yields 7.06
